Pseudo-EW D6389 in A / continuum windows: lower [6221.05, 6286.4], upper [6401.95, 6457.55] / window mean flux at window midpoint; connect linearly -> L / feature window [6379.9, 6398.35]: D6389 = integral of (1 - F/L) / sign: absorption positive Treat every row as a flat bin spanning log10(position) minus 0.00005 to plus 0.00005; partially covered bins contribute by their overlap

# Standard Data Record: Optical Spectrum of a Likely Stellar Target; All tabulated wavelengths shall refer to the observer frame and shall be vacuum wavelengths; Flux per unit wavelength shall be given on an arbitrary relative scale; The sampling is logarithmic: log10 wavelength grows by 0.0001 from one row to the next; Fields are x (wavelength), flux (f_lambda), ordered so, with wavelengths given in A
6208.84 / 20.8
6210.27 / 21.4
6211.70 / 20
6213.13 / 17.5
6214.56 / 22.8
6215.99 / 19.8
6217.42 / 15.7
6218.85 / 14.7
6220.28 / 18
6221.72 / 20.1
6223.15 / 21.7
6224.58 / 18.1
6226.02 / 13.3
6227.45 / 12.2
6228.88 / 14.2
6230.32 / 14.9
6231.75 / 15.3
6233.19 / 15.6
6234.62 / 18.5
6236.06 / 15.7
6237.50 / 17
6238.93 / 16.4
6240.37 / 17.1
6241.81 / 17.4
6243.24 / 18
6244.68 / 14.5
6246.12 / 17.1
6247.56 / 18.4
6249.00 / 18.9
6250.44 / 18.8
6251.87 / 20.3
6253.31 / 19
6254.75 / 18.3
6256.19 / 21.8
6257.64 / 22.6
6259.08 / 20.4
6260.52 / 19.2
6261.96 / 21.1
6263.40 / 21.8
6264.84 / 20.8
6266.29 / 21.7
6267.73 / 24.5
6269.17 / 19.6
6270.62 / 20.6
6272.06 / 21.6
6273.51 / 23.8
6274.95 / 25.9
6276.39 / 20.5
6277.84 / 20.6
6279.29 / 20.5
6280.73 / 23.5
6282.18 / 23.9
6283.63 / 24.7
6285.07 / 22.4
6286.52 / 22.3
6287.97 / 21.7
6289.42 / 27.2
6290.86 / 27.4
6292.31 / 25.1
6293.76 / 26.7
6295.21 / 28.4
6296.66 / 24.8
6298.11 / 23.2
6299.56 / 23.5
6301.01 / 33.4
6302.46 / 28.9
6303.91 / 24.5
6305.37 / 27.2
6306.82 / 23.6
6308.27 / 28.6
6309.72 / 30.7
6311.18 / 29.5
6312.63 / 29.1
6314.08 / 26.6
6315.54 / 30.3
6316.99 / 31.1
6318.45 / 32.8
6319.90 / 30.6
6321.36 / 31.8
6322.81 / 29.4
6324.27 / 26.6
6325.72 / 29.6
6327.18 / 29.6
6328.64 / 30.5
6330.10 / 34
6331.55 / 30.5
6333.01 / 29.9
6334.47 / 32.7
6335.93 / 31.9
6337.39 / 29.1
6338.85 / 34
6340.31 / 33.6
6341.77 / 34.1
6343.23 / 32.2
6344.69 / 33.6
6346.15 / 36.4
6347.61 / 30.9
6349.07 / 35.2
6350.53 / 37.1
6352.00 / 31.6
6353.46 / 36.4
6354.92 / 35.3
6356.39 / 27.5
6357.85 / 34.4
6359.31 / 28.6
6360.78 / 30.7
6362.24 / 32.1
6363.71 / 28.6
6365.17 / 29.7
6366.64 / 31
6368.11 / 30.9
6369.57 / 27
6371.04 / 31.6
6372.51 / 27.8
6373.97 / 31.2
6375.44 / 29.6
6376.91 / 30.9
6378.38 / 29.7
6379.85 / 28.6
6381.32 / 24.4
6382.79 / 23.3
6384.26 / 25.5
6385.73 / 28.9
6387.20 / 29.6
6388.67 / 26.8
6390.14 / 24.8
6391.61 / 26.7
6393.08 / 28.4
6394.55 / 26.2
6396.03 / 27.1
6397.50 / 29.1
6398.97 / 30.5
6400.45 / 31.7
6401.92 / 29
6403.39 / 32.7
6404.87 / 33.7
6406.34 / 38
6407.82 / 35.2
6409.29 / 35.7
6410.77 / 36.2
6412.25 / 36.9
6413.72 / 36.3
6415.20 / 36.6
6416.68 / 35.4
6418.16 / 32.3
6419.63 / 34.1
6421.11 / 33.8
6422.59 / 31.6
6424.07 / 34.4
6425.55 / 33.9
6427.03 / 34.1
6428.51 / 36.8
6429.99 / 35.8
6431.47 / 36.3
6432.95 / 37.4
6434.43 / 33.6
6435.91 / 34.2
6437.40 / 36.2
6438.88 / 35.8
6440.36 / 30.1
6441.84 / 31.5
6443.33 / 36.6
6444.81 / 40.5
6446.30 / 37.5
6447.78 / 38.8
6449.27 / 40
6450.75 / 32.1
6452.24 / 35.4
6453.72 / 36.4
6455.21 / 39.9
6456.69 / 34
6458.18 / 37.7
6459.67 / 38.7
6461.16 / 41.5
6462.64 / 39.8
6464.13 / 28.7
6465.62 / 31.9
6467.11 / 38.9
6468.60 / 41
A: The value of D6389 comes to 2.8 A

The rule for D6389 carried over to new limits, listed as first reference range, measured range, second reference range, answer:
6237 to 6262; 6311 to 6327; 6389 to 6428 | -3.31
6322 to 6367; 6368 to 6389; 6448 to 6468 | 3.11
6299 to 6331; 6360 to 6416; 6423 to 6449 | 4.59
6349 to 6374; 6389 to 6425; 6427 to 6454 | 1.76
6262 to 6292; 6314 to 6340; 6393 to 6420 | -3.95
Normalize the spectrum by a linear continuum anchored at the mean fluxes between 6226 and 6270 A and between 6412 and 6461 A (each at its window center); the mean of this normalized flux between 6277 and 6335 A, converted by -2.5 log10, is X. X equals -0.16 mag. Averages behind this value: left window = 18.3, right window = 35.7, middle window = 27.4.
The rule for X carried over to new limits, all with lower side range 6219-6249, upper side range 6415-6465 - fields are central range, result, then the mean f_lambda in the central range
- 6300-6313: -0.207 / 28.3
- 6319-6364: -0.201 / 31.9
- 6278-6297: -0.130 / 24.4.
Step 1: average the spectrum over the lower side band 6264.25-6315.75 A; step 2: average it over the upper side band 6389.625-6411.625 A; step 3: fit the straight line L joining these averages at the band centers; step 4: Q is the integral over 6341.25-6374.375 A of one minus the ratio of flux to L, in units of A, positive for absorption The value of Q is -3.8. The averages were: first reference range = 24.9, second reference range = 31.1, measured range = 31.9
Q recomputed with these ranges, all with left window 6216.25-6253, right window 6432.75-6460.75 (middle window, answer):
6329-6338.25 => -1.9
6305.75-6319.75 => -3.0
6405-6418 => -1.2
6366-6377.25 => -0.2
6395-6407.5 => 0.2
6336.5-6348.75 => -2.9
